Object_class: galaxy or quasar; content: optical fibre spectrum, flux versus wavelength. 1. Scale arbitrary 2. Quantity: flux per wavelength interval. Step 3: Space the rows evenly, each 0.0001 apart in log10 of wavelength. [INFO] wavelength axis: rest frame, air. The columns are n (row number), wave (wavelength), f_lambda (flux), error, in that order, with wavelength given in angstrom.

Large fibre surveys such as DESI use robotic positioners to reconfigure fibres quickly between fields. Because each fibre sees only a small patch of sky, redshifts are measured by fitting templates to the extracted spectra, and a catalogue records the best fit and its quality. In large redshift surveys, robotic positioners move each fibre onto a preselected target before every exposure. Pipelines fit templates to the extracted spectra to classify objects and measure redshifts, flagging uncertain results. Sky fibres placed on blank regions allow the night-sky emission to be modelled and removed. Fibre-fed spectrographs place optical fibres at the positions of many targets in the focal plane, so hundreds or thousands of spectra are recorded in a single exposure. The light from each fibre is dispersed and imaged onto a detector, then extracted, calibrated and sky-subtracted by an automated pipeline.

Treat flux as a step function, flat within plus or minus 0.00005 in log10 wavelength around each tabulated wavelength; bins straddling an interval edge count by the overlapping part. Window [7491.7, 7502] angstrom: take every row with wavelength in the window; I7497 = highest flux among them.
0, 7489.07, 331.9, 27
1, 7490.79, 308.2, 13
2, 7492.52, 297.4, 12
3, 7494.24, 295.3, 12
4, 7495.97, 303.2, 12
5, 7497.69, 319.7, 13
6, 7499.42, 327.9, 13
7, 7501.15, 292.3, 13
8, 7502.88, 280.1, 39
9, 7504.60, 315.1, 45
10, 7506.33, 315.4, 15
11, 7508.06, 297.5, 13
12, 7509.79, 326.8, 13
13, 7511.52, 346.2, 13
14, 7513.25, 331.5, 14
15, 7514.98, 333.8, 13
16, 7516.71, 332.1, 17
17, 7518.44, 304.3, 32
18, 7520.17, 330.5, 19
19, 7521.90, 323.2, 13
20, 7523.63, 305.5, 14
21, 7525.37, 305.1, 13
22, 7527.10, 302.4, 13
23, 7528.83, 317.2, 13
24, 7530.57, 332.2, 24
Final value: 327.9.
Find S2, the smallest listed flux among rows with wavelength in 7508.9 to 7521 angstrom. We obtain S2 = 304.3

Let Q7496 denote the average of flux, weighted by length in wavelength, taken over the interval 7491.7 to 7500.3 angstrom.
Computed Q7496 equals 309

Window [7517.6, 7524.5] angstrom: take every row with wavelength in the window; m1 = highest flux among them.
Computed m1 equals 330.5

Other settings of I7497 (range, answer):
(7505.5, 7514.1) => 346.2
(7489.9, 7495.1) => 308.2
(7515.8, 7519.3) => 332.1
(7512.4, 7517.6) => 333.8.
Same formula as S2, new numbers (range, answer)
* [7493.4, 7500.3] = 295.3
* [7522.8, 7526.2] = 305.1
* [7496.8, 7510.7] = 280.1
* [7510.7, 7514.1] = 331.5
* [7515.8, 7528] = 302.4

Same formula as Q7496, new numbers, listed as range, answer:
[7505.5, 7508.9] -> 306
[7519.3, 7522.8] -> 327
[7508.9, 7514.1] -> 335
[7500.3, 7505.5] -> 296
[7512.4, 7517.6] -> 332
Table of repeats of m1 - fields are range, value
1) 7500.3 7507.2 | 315.4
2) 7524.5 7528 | 305.1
